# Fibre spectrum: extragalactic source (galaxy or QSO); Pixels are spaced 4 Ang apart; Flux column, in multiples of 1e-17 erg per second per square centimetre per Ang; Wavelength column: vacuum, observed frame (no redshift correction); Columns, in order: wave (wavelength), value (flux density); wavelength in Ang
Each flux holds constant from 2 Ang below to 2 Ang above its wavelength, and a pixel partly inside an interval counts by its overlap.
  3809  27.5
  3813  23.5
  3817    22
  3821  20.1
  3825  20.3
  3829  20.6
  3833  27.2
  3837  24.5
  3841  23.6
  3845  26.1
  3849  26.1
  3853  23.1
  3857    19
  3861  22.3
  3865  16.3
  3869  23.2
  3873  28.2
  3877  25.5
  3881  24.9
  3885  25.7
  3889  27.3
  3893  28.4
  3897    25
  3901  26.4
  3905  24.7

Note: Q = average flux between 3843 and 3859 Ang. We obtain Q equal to 23.6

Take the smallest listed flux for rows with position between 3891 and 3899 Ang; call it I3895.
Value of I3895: 25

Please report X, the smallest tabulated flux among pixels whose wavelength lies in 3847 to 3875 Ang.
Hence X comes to 16.3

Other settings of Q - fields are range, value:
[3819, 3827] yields 20.2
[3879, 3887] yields 25.3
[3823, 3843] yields 23.2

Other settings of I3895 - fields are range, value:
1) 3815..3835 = 20.1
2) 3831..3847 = 23.6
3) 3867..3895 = 23.2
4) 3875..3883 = 24.9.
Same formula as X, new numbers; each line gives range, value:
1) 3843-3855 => 23.1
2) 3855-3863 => 19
